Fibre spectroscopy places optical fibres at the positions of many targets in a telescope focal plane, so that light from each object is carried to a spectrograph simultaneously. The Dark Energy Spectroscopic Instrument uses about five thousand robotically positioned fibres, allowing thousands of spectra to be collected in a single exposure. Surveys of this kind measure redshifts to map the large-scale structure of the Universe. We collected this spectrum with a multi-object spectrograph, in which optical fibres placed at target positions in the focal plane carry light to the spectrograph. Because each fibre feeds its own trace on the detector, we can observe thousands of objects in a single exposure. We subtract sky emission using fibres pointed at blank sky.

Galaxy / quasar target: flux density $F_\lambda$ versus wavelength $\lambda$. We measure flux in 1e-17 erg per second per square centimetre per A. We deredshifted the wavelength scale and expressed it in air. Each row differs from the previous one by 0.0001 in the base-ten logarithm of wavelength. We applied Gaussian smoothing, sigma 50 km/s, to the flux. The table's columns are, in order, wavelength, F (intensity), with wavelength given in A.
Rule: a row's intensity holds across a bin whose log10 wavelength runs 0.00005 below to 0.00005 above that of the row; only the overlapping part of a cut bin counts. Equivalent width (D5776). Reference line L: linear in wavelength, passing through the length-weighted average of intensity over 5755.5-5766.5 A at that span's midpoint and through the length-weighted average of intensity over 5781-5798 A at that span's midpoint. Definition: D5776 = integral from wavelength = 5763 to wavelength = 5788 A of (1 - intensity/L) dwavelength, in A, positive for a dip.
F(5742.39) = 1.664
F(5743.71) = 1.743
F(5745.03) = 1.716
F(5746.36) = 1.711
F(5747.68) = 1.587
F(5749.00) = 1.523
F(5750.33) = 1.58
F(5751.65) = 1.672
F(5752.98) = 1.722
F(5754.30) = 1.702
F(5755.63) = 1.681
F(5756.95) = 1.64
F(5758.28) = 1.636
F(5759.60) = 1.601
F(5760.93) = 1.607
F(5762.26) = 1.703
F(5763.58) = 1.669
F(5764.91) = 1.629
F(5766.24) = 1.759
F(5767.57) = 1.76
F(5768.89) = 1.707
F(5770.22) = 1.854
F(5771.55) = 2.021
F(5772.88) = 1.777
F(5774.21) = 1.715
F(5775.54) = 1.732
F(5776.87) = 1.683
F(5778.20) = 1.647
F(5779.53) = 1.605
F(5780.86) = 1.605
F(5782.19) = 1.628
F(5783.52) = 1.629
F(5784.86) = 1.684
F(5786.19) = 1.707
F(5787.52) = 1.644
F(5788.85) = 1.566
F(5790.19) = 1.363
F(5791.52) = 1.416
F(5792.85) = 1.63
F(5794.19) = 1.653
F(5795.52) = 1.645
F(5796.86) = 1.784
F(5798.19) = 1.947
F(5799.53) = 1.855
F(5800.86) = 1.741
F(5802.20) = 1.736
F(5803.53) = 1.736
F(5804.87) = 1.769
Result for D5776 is -1.1 A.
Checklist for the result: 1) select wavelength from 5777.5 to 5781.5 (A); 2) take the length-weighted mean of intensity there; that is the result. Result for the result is 1.62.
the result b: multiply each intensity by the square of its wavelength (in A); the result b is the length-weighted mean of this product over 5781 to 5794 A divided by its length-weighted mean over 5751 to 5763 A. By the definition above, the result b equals 0.97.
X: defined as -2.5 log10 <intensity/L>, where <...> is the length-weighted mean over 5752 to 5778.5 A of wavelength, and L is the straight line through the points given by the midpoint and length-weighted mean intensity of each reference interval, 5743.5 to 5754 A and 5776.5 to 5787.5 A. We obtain -0.040 mag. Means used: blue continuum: 1.65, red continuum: 1.65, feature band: 1.71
